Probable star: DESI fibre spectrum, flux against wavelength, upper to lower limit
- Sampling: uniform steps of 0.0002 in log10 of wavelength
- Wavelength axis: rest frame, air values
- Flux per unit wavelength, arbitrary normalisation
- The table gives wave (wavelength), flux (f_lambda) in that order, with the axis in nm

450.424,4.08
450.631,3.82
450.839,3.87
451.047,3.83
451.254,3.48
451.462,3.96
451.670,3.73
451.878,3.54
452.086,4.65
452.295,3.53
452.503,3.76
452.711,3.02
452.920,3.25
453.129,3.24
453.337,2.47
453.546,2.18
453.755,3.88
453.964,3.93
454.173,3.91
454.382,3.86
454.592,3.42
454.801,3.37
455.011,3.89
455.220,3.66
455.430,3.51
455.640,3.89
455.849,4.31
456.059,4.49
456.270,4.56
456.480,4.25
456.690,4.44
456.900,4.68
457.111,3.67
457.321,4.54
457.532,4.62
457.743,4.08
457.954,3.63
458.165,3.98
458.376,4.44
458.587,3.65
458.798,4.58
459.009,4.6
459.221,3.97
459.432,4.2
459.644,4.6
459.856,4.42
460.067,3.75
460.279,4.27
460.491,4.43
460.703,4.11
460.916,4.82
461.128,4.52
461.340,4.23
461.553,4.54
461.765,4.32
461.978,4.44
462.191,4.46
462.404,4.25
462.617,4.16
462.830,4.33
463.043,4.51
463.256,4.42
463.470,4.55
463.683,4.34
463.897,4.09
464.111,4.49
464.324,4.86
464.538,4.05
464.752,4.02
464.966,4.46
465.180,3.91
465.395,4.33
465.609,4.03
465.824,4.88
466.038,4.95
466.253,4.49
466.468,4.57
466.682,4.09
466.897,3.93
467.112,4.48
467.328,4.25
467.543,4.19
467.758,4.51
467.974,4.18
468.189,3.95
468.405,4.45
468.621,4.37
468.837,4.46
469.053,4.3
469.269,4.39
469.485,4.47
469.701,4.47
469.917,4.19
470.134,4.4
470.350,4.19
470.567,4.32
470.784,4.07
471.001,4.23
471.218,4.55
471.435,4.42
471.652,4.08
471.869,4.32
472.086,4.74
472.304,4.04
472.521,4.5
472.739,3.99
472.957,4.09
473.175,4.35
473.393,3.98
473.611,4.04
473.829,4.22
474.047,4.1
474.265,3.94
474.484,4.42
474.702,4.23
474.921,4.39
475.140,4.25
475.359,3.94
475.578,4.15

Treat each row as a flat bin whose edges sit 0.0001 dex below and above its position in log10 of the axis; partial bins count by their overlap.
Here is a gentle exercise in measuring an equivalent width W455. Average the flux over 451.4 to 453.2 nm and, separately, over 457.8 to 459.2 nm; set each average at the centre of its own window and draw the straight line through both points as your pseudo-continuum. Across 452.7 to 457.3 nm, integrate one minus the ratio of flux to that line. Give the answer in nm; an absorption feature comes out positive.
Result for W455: 0.127 nm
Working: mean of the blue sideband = 3.63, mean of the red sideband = 4.13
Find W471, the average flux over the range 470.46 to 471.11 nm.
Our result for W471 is 4.2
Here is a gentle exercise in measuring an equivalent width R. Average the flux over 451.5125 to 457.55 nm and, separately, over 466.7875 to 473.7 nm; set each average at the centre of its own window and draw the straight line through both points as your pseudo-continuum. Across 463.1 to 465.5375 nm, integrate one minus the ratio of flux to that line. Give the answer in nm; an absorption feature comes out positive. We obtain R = -0.13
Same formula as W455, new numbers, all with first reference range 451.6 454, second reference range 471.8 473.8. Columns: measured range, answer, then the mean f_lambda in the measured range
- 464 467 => -0.33 nm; 4.36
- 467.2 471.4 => -0.24 nm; 4.31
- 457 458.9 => -0.27 nm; 4.13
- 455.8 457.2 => -0.31 nm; 4.35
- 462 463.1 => -0.15 nm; 4.34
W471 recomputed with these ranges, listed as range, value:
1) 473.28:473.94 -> 4.08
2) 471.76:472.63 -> 4.4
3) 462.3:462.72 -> 4.21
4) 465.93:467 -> 4.41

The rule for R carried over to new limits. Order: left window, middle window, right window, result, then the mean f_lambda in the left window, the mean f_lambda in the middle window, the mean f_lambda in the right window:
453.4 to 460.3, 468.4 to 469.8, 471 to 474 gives -0.07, 4.03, 4.41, 4.25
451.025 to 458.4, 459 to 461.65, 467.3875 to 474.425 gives -0.24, 3.82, 4.33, 4.27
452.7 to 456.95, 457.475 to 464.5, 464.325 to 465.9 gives -0.46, 3.73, 4.32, 4.27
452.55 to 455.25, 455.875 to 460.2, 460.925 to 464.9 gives -0.47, 3.39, 4.26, 4.38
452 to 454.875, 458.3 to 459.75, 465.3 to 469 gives -0.18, 3.46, 4.29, 4.36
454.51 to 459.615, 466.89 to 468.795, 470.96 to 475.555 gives -0.04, 4.11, 4.28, 4.23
